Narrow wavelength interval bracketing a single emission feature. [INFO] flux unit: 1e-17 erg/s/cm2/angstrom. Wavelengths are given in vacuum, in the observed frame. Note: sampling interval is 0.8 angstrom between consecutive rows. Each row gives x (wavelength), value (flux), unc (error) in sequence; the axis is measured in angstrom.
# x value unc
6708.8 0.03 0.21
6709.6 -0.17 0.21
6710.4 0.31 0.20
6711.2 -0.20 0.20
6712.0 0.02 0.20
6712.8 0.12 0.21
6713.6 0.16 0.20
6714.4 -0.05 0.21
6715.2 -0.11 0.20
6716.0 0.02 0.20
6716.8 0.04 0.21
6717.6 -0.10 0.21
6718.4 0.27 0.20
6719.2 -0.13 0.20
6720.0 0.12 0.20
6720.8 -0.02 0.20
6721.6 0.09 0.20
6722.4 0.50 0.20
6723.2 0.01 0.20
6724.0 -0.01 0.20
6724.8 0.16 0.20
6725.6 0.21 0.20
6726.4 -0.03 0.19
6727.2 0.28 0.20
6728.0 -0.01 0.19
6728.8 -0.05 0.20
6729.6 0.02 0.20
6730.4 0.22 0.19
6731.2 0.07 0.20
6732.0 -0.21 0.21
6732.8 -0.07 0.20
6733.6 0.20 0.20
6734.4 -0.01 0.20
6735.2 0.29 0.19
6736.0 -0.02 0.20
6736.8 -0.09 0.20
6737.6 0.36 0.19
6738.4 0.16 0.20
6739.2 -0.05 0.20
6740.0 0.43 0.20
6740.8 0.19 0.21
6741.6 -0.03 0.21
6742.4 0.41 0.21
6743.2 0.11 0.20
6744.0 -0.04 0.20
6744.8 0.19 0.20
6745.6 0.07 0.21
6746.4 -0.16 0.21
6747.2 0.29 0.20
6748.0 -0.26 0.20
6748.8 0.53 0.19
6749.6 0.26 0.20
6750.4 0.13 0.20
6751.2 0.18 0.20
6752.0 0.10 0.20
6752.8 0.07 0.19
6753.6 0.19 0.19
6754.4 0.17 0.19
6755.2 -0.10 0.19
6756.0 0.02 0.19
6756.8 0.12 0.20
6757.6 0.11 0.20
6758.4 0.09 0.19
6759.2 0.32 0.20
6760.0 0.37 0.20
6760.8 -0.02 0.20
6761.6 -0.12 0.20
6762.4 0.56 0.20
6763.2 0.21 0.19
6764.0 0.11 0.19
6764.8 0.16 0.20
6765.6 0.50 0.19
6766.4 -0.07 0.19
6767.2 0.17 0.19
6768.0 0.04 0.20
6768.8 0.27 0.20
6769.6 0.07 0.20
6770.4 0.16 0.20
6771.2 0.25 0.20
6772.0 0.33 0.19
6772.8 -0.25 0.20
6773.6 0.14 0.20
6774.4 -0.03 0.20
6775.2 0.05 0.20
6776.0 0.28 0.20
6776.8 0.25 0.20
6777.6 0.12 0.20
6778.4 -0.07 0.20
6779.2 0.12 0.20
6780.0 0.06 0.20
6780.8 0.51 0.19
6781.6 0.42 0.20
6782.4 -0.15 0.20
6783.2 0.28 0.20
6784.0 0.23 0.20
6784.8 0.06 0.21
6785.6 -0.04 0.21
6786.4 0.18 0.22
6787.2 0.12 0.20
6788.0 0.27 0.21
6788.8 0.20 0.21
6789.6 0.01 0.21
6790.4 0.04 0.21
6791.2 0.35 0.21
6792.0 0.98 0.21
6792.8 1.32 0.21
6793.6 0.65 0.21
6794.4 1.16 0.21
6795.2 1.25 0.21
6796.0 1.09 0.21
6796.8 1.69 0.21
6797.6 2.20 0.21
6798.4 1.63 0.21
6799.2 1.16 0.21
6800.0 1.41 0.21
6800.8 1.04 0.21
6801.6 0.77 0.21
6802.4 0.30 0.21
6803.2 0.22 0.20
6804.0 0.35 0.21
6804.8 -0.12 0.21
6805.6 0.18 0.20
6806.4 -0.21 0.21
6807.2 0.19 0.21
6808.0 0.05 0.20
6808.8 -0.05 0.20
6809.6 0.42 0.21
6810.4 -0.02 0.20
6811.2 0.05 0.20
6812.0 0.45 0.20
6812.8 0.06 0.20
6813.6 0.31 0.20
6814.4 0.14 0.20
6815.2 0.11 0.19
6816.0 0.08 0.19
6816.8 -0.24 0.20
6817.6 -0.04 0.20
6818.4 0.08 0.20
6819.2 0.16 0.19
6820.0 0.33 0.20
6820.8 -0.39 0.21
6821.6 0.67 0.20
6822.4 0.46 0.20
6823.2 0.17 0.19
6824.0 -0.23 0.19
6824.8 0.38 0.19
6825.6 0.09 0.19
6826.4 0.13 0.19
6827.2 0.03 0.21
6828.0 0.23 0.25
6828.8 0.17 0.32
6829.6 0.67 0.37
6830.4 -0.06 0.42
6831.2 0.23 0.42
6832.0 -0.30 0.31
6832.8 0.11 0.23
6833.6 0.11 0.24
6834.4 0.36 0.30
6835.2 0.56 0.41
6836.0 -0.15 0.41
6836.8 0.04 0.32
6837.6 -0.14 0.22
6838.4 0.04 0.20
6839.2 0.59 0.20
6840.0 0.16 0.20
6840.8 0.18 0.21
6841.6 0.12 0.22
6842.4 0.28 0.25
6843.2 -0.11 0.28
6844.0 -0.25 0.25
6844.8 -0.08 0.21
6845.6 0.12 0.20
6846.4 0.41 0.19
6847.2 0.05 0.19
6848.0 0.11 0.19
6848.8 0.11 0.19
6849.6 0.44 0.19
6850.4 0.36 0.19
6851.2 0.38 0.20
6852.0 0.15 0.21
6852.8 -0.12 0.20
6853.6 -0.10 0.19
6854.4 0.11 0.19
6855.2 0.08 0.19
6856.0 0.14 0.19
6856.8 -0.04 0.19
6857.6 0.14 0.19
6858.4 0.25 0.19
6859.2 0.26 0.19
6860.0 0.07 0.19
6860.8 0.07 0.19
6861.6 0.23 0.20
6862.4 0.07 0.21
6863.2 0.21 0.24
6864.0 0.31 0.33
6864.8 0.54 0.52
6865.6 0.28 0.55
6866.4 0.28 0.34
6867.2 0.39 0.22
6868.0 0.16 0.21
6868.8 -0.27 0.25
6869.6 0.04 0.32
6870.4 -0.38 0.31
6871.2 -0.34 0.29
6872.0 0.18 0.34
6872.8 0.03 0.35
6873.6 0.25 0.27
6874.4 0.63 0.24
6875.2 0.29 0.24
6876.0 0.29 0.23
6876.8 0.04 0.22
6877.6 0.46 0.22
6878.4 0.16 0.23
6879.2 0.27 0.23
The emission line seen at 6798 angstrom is [O II] 3727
